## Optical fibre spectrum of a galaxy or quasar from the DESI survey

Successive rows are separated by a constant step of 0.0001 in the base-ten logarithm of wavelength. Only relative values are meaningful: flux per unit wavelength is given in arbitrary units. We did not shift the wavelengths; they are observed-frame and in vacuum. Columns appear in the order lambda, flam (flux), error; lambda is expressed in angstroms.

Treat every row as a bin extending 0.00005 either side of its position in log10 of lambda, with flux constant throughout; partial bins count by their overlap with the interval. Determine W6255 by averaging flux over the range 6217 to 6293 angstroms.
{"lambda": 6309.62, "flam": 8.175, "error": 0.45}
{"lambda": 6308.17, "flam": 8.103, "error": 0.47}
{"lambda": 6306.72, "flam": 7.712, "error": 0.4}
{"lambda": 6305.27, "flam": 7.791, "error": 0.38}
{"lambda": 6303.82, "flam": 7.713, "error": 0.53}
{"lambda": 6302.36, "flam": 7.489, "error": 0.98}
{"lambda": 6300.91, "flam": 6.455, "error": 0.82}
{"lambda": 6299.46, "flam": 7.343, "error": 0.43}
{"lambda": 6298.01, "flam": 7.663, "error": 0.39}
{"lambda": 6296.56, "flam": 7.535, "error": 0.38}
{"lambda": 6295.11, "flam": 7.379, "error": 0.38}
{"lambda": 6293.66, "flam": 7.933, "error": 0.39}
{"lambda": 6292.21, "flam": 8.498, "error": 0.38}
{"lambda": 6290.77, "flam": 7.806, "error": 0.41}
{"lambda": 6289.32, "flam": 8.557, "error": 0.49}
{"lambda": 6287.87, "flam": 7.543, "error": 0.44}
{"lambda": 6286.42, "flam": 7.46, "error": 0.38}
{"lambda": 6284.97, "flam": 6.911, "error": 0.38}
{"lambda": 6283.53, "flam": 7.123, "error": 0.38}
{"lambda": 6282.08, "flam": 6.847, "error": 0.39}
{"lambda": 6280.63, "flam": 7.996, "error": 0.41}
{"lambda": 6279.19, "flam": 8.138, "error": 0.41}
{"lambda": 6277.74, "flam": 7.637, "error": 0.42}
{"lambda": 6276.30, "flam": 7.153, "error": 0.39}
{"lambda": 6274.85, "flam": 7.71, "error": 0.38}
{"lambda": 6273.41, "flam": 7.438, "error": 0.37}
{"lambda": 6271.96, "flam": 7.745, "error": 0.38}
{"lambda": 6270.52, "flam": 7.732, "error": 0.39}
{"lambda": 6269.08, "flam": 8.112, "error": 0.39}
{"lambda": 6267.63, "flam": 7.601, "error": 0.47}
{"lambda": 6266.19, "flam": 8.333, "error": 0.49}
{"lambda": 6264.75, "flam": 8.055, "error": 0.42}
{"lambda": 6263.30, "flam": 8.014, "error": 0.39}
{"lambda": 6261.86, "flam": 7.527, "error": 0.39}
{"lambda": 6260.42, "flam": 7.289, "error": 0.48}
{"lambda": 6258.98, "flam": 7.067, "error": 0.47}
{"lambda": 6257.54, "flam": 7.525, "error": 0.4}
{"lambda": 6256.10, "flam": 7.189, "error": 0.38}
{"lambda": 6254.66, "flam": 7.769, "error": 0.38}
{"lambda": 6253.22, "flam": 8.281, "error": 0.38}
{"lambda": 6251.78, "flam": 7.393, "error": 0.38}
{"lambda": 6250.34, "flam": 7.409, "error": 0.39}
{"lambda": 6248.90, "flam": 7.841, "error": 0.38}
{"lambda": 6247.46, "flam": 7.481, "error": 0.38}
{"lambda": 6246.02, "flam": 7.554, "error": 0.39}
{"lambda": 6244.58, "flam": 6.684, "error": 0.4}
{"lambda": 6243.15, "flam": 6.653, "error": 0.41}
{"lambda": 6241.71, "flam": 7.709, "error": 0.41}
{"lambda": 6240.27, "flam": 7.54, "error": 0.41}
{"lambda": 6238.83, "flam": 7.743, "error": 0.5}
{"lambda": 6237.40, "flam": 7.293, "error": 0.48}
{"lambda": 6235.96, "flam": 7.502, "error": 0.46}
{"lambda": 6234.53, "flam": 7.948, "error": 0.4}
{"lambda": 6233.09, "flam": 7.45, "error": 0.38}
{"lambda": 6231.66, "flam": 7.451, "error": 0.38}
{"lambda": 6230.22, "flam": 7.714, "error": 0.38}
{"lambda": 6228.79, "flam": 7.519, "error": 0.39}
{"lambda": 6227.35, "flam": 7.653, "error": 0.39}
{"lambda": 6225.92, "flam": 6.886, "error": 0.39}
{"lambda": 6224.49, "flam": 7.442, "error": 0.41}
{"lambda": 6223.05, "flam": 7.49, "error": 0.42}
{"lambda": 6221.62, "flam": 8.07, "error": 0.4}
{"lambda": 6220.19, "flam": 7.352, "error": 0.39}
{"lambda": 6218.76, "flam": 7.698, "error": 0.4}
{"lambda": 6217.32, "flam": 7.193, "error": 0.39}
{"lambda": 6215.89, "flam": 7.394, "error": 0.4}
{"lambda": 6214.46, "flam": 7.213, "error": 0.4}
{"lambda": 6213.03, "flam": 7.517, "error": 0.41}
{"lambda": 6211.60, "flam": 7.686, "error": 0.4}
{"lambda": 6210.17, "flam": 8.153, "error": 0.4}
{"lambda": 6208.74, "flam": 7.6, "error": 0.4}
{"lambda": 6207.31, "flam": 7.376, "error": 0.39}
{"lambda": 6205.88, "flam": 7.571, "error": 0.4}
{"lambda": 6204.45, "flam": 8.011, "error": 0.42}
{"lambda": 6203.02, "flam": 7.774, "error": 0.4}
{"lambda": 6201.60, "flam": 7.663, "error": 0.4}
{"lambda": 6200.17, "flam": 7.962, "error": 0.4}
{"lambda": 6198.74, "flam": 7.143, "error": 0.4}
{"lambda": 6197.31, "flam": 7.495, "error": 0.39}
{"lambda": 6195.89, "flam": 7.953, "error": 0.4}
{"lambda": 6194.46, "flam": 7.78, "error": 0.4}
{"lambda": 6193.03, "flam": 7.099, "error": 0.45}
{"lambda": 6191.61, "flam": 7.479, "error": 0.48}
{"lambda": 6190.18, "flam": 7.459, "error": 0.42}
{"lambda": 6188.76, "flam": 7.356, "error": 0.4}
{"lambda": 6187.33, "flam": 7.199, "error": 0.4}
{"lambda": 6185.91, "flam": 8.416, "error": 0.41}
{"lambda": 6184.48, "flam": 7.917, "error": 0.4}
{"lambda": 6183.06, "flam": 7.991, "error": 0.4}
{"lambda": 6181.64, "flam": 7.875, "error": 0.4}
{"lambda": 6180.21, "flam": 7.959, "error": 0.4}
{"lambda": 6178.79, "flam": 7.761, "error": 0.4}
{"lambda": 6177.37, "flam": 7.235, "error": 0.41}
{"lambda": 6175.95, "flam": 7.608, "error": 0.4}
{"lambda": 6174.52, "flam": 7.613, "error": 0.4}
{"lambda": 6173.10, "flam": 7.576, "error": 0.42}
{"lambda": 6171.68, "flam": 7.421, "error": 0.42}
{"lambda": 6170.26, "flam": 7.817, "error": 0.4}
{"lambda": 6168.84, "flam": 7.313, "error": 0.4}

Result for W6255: 7.58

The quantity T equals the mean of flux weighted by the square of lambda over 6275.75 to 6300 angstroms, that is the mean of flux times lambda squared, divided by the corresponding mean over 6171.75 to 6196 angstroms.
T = 1.03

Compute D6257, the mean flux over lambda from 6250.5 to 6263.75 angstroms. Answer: 7.55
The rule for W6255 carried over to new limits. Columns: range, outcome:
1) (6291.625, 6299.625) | 7.74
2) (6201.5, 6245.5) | 7.51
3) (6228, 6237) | 7.58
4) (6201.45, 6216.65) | 7.63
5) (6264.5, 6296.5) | 7.71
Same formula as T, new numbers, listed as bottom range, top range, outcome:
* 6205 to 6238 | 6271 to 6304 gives 1.03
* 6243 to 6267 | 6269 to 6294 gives 1.02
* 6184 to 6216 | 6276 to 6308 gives 1.03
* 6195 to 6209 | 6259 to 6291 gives 1.02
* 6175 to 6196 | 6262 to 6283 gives 1.04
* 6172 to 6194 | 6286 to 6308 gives 1.04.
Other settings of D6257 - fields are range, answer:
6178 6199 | 7.67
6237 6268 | 7.55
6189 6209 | 7.59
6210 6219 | 7.5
